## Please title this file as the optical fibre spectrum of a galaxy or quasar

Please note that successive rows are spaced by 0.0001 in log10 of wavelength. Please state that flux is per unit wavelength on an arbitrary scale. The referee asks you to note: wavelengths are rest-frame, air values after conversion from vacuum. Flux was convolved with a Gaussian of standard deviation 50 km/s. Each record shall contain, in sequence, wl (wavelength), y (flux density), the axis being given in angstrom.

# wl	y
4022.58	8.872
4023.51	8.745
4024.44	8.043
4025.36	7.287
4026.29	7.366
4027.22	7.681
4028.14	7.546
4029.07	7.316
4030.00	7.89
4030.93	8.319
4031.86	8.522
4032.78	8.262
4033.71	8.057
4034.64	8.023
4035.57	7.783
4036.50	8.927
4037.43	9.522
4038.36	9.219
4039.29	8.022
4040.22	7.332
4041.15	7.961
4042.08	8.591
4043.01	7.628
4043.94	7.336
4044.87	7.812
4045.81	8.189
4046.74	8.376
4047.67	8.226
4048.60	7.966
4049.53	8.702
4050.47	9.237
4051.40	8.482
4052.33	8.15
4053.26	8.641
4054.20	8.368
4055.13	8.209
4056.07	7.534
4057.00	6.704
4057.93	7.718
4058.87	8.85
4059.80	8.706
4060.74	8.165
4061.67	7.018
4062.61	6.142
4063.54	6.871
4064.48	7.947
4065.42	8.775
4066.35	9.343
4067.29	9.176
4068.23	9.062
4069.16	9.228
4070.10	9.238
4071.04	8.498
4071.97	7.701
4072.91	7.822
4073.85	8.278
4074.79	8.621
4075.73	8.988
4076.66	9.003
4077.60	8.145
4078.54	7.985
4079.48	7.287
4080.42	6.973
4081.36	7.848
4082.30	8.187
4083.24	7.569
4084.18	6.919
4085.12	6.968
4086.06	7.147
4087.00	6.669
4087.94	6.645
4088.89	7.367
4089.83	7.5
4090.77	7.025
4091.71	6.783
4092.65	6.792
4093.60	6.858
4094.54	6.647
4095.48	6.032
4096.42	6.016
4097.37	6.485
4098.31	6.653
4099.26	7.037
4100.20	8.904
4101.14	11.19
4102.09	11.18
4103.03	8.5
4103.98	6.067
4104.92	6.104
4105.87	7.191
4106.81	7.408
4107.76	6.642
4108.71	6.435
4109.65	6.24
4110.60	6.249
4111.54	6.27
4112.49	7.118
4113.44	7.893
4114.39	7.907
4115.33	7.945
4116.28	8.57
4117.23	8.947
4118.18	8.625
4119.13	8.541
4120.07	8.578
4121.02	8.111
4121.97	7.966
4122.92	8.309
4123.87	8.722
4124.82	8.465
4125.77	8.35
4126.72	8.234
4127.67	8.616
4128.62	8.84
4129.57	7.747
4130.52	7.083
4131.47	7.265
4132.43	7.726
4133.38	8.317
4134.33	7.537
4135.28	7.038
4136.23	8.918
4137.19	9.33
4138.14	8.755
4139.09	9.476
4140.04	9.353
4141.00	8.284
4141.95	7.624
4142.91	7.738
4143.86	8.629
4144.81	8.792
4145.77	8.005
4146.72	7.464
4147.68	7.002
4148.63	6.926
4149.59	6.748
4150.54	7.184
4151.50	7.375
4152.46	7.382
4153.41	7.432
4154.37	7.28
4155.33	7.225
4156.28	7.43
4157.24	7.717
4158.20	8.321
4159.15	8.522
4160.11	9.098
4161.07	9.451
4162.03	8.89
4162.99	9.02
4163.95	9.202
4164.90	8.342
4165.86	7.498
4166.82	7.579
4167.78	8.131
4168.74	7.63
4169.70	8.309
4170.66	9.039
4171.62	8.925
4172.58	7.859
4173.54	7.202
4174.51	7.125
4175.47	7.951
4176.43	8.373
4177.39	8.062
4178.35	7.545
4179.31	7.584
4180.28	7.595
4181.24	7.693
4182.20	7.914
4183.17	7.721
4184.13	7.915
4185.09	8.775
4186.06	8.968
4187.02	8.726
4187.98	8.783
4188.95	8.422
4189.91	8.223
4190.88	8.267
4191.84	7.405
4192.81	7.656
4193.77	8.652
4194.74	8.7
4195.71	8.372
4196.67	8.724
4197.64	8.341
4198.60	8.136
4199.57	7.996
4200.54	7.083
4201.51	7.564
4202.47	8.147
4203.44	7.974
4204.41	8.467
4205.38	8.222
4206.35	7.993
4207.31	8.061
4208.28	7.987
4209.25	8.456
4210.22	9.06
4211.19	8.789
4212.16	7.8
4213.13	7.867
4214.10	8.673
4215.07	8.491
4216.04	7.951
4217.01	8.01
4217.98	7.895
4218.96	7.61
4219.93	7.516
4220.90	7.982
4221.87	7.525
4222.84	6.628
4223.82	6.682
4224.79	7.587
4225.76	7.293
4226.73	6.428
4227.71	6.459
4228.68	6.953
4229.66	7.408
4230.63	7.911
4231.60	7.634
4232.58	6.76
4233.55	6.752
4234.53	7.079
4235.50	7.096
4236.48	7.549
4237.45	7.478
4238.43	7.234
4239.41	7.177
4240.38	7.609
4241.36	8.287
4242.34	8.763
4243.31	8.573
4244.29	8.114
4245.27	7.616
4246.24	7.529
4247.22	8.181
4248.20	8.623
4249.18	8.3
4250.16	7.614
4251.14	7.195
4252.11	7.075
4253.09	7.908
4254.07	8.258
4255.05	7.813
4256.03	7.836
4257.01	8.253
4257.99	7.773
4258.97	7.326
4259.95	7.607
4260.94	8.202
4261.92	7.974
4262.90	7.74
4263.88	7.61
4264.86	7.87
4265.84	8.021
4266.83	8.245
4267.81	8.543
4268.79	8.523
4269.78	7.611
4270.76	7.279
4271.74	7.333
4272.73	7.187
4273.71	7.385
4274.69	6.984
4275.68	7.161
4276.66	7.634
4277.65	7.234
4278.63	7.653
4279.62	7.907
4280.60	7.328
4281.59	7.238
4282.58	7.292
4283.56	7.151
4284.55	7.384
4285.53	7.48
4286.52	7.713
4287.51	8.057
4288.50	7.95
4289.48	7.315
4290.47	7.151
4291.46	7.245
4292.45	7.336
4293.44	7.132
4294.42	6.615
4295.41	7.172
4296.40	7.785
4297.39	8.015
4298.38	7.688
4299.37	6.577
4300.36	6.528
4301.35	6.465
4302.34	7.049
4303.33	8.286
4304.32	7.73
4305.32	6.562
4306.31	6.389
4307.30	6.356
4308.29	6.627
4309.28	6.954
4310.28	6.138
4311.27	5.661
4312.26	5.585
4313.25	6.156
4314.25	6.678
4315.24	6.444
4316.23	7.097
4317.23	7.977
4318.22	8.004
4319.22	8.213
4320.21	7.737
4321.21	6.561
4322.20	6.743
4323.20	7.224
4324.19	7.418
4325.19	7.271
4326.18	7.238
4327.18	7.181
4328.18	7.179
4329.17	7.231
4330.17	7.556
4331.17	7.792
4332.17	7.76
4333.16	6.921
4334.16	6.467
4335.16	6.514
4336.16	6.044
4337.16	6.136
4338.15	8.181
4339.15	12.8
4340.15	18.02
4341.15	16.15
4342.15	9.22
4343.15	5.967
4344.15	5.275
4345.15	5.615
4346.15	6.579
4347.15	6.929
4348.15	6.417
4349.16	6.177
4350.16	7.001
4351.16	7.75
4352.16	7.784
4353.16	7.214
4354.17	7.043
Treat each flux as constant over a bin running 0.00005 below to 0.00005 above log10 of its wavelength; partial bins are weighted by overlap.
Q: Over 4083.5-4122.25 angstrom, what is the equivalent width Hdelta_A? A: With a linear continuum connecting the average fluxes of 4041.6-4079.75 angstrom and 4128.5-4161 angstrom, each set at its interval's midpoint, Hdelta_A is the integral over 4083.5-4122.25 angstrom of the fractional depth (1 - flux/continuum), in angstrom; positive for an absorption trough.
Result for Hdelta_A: 3.2 angstrom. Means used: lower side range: 8.22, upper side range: 7.94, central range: 7.42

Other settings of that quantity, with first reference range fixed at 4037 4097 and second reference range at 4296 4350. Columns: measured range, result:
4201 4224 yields -1.10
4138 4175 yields -1.54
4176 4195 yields -1.17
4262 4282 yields -0.30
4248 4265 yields -0.61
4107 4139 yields -0.63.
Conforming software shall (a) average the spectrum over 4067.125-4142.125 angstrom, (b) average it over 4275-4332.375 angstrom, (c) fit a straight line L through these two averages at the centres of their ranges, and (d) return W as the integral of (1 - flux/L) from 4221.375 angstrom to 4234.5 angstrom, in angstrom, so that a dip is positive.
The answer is 0.6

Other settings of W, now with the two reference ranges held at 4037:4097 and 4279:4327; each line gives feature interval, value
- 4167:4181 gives -0.73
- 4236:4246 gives -0.68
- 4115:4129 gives -1.36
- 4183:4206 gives -2.29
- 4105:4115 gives 1.07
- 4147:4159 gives 0.38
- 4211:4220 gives -0.79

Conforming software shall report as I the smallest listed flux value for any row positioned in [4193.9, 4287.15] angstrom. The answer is 6.428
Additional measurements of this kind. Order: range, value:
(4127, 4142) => 7.038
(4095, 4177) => 6.016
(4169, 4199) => 7.125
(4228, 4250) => 6.752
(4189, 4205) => 7.083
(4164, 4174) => 7.202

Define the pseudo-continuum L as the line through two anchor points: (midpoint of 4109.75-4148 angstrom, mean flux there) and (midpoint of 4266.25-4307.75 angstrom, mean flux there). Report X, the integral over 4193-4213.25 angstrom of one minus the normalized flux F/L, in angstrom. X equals -1.2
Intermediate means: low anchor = 8.09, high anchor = 7.37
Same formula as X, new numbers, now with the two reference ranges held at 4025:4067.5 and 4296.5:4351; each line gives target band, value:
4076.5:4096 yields 1.86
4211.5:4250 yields 0.10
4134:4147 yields -0.86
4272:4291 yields 0.23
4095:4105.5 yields 0.40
